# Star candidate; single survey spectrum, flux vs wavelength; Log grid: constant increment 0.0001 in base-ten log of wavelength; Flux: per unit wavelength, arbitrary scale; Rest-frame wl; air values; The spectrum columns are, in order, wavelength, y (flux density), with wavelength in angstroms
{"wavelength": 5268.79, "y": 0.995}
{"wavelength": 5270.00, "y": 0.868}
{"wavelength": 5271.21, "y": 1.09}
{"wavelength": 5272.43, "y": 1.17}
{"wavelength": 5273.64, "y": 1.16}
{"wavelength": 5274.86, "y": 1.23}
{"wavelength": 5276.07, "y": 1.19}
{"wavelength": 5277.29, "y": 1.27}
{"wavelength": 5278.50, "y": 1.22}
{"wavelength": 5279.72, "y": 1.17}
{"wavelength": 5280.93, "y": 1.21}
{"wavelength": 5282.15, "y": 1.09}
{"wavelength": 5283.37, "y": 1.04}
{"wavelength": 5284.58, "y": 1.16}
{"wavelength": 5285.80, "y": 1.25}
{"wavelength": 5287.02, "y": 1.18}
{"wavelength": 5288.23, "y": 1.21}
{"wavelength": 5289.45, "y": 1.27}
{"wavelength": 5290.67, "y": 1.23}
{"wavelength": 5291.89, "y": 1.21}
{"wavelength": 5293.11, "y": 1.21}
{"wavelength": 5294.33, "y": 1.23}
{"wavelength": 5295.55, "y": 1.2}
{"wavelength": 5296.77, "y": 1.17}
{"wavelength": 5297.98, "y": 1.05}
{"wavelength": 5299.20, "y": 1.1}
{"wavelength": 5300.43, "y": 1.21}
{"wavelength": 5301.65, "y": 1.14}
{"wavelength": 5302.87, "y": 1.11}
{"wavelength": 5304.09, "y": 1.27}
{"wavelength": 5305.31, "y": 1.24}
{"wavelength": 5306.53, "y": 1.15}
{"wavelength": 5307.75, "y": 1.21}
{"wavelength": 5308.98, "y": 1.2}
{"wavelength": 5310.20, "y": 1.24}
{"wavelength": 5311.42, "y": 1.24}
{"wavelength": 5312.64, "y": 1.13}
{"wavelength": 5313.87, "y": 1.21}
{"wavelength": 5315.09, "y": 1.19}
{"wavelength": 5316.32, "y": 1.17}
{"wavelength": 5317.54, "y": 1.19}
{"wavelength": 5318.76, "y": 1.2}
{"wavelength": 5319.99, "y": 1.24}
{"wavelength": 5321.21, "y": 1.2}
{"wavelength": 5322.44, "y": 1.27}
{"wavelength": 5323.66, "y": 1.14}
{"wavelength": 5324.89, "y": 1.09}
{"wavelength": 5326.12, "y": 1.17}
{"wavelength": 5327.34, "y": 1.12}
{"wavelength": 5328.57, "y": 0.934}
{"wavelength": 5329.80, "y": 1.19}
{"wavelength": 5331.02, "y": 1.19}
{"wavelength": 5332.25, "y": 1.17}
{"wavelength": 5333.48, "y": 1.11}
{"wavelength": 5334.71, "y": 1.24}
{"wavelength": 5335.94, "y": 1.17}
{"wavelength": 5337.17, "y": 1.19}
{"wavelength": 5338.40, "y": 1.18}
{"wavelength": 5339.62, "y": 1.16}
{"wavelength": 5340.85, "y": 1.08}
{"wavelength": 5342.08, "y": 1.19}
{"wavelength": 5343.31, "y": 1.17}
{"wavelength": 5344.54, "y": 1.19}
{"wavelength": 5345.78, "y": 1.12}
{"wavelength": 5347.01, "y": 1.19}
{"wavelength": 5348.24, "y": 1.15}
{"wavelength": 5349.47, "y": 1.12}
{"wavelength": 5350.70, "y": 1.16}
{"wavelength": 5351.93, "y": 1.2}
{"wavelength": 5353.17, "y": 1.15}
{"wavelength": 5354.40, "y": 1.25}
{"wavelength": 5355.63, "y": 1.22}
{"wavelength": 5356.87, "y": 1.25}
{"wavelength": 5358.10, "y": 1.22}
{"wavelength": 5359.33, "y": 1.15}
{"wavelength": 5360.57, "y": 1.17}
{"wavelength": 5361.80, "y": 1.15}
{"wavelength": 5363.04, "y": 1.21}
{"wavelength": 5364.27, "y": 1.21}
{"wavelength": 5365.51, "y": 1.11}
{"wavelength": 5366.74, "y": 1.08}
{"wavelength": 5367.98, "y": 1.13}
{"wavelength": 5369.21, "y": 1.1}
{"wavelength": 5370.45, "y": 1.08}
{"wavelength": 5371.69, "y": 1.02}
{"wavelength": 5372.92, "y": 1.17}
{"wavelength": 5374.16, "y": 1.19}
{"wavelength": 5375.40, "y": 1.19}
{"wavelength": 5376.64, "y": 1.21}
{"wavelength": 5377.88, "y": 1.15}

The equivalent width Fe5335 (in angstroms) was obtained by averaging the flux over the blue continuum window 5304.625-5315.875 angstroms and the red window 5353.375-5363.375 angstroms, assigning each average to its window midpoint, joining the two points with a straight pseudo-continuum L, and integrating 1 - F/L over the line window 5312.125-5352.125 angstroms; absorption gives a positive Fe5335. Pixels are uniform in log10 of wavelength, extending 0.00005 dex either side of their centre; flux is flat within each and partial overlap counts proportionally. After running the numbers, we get 1.2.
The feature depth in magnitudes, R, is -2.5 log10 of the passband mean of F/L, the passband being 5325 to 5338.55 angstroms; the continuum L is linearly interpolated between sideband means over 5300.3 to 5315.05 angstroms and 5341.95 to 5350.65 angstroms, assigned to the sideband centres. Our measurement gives 0.02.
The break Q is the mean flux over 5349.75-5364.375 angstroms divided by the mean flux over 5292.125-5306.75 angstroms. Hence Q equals 1.02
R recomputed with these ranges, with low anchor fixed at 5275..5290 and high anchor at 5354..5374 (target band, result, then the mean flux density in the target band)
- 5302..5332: 0.00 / 1.18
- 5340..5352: 0.01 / 1.16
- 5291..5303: 0.02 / 1.17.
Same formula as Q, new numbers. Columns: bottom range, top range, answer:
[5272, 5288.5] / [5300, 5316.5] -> 1.01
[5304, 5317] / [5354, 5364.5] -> 1.00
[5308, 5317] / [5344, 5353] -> 0.97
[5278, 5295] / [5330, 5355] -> 0.98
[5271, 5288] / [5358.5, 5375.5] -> 0.97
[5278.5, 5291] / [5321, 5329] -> 0.96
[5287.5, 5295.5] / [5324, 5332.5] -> 0.92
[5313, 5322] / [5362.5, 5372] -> 0.93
